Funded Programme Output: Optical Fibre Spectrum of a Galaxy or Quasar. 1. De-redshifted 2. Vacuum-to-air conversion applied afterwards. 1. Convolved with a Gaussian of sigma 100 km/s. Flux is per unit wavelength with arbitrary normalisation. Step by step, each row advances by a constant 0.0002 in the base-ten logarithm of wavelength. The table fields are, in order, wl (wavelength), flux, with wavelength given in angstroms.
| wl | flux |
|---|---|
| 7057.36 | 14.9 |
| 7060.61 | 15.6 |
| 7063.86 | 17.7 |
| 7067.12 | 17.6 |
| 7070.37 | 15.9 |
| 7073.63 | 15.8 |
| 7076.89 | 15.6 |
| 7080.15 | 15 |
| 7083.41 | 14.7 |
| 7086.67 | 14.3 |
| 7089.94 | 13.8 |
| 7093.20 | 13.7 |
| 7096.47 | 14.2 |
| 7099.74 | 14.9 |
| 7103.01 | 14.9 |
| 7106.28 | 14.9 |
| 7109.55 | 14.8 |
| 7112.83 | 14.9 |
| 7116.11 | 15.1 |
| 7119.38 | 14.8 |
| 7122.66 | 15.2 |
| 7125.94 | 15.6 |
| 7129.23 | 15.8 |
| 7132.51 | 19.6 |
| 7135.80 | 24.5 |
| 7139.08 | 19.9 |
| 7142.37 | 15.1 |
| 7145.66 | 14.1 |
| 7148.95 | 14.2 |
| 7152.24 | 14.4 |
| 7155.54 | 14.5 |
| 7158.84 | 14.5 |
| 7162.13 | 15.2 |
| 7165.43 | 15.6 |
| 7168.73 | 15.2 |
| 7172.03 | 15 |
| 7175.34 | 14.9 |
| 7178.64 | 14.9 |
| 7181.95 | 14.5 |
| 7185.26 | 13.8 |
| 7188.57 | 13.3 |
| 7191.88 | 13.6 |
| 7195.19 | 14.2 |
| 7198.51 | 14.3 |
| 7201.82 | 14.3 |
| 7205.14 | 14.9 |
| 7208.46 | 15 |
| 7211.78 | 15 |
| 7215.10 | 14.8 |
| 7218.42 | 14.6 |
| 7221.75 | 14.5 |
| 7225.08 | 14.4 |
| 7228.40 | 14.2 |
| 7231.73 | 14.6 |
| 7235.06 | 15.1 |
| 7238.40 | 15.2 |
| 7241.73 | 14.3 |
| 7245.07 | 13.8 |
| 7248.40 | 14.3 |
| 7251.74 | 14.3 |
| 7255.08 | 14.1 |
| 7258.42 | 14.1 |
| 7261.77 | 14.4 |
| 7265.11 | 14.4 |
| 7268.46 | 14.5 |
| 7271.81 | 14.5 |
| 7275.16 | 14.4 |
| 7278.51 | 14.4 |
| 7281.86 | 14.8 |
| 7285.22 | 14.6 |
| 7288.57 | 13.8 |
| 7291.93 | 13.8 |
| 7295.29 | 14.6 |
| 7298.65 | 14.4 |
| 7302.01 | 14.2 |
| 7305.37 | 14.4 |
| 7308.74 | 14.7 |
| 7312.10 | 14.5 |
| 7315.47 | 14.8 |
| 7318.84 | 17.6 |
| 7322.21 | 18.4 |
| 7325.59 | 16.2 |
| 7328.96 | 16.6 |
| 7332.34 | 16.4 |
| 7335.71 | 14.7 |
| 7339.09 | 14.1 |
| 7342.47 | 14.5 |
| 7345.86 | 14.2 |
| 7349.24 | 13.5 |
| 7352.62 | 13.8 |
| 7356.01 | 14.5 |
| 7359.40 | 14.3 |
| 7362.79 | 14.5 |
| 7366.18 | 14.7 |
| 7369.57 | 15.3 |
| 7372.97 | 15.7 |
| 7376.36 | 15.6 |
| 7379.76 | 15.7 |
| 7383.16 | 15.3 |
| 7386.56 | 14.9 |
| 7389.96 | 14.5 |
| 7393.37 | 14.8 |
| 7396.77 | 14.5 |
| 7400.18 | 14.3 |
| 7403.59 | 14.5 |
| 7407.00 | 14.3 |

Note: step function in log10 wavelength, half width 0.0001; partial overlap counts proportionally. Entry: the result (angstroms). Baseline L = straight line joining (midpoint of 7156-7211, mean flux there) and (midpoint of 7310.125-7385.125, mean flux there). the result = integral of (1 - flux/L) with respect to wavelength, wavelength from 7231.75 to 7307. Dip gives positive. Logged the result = 2.7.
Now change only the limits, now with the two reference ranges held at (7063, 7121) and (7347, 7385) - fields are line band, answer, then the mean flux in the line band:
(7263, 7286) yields 0.6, 14.5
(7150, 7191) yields 1.1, 14.6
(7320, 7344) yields -1.7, 15.9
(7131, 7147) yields -3.9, 18.7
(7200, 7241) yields 0.7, 14.7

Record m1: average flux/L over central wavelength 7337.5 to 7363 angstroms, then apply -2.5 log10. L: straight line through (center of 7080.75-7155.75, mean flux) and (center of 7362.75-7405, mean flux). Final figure 0.066 mag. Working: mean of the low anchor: 15.6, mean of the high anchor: 15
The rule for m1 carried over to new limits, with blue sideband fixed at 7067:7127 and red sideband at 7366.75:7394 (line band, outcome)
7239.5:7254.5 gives 0.07 mag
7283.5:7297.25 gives 0.07 mag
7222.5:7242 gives 0.03 mag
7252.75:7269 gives 0.06 mag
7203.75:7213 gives 0.01 mag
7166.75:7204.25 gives 0.05 mag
